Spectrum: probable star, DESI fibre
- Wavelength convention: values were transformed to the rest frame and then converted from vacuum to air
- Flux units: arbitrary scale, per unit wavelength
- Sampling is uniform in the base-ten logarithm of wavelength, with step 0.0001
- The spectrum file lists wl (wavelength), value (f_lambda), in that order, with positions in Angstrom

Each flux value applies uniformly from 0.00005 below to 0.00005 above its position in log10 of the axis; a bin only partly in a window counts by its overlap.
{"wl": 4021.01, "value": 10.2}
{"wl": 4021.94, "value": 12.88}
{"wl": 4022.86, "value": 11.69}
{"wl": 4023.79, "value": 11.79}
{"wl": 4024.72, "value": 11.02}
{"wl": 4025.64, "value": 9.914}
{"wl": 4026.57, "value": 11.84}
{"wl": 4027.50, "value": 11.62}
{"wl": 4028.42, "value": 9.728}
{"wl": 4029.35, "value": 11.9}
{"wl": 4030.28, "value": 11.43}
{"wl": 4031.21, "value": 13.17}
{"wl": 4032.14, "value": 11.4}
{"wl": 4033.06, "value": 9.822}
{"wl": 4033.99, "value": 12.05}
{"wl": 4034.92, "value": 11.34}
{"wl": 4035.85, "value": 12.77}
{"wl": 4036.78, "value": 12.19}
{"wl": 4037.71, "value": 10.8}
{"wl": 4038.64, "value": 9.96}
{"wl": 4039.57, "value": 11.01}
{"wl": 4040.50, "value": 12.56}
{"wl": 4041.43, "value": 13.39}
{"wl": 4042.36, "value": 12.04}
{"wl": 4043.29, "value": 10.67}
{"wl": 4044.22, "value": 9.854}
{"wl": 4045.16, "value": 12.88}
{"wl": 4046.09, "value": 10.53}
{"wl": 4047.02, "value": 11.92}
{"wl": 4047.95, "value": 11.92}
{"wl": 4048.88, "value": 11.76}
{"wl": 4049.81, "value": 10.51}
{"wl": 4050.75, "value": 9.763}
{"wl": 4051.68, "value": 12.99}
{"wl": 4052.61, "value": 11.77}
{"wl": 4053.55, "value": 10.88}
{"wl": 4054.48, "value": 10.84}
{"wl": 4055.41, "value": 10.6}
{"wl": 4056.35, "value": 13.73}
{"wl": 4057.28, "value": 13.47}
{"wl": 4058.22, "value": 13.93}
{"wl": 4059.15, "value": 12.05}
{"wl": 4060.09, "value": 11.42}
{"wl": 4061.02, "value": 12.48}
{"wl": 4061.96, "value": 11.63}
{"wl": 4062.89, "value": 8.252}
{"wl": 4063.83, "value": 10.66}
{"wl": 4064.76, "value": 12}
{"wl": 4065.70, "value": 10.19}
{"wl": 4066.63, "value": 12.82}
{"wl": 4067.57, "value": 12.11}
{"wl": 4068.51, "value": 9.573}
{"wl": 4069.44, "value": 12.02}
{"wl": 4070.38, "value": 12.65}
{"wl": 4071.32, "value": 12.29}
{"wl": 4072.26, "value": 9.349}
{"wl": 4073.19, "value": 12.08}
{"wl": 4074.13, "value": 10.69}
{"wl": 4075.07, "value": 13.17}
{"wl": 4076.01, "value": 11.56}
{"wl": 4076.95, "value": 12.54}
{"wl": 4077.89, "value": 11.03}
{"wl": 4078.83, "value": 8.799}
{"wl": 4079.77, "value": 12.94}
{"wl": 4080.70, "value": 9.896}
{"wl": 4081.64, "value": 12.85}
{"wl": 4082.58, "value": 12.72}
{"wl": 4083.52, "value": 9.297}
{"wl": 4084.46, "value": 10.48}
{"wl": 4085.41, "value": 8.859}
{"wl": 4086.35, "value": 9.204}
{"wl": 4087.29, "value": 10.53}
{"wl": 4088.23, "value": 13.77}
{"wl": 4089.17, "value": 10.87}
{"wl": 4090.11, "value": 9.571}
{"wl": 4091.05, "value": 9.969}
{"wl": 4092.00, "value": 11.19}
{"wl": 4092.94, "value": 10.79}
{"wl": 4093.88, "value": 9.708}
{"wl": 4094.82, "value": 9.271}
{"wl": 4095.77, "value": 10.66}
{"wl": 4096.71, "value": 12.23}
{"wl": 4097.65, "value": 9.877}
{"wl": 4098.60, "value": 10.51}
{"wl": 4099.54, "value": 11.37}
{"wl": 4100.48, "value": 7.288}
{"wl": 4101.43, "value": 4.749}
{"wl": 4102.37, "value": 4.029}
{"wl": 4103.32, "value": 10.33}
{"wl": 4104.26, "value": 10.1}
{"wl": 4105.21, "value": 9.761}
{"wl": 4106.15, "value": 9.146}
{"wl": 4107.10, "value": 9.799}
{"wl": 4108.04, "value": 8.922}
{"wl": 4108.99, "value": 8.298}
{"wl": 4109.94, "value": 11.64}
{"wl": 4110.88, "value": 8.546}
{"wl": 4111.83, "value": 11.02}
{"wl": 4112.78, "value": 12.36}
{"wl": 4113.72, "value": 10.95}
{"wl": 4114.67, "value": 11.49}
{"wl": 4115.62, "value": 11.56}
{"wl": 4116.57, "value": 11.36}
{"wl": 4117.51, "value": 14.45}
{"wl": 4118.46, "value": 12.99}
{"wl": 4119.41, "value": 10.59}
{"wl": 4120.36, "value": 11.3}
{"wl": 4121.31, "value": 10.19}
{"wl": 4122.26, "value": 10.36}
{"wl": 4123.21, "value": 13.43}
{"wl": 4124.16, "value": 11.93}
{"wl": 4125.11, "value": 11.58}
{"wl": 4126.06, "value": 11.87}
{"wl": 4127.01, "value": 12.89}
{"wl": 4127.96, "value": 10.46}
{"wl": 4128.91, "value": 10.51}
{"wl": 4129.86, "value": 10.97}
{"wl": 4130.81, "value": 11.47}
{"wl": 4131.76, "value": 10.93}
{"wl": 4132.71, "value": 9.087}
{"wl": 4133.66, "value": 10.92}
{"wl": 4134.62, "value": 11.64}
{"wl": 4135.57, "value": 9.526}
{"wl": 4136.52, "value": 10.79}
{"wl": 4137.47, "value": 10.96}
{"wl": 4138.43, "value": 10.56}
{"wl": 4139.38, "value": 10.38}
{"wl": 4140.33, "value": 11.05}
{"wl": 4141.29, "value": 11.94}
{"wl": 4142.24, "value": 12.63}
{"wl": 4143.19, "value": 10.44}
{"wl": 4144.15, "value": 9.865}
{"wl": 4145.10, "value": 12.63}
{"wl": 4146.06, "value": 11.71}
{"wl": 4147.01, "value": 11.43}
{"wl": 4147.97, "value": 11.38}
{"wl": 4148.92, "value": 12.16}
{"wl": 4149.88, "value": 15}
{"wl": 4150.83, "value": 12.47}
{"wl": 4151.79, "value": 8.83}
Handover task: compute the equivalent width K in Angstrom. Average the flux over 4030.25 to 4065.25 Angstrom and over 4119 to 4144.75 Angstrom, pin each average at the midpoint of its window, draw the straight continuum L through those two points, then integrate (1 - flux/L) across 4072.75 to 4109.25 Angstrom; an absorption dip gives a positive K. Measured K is 3.5 Angstrom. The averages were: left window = 11.6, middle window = 10.2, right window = 11.1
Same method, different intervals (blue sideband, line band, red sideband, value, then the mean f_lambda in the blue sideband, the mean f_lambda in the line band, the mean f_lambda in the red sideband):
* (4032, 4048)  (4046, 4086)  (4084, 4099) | -1.6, 11.5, 11.4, 10.5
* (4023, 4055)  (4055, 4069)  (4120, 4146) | -0.4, 11.4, 11.7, 11.1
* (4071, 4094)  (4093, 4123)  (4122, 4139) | 2.3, 11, 10.2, 11.1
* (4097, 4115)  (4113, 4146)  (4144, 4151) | -1.0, 9.5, 11.3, 12.2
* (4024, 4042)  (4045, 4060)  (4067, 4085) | -0.5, 11.5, 11.8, 11.4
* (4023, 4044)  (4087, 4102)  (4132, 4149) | 1.5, 11.5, 10.1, 11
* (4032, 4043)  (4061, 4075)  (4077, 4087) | -0.4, 11.6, 11.3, 10.7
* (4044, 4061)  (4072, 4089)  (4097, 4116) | -0.8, 11.8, 11.1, 9.6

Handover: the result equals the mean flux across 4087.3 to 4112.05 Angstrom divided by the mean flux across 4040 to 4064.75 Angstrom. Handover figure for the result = 0.8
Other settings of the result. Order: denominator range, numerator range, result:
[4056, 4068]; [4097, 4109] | 0.74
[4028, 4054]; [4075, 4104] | 0.90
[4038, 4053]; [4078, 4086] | 0.94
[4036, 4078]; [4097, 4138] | 0.91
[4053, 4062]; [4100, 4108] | 0.68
